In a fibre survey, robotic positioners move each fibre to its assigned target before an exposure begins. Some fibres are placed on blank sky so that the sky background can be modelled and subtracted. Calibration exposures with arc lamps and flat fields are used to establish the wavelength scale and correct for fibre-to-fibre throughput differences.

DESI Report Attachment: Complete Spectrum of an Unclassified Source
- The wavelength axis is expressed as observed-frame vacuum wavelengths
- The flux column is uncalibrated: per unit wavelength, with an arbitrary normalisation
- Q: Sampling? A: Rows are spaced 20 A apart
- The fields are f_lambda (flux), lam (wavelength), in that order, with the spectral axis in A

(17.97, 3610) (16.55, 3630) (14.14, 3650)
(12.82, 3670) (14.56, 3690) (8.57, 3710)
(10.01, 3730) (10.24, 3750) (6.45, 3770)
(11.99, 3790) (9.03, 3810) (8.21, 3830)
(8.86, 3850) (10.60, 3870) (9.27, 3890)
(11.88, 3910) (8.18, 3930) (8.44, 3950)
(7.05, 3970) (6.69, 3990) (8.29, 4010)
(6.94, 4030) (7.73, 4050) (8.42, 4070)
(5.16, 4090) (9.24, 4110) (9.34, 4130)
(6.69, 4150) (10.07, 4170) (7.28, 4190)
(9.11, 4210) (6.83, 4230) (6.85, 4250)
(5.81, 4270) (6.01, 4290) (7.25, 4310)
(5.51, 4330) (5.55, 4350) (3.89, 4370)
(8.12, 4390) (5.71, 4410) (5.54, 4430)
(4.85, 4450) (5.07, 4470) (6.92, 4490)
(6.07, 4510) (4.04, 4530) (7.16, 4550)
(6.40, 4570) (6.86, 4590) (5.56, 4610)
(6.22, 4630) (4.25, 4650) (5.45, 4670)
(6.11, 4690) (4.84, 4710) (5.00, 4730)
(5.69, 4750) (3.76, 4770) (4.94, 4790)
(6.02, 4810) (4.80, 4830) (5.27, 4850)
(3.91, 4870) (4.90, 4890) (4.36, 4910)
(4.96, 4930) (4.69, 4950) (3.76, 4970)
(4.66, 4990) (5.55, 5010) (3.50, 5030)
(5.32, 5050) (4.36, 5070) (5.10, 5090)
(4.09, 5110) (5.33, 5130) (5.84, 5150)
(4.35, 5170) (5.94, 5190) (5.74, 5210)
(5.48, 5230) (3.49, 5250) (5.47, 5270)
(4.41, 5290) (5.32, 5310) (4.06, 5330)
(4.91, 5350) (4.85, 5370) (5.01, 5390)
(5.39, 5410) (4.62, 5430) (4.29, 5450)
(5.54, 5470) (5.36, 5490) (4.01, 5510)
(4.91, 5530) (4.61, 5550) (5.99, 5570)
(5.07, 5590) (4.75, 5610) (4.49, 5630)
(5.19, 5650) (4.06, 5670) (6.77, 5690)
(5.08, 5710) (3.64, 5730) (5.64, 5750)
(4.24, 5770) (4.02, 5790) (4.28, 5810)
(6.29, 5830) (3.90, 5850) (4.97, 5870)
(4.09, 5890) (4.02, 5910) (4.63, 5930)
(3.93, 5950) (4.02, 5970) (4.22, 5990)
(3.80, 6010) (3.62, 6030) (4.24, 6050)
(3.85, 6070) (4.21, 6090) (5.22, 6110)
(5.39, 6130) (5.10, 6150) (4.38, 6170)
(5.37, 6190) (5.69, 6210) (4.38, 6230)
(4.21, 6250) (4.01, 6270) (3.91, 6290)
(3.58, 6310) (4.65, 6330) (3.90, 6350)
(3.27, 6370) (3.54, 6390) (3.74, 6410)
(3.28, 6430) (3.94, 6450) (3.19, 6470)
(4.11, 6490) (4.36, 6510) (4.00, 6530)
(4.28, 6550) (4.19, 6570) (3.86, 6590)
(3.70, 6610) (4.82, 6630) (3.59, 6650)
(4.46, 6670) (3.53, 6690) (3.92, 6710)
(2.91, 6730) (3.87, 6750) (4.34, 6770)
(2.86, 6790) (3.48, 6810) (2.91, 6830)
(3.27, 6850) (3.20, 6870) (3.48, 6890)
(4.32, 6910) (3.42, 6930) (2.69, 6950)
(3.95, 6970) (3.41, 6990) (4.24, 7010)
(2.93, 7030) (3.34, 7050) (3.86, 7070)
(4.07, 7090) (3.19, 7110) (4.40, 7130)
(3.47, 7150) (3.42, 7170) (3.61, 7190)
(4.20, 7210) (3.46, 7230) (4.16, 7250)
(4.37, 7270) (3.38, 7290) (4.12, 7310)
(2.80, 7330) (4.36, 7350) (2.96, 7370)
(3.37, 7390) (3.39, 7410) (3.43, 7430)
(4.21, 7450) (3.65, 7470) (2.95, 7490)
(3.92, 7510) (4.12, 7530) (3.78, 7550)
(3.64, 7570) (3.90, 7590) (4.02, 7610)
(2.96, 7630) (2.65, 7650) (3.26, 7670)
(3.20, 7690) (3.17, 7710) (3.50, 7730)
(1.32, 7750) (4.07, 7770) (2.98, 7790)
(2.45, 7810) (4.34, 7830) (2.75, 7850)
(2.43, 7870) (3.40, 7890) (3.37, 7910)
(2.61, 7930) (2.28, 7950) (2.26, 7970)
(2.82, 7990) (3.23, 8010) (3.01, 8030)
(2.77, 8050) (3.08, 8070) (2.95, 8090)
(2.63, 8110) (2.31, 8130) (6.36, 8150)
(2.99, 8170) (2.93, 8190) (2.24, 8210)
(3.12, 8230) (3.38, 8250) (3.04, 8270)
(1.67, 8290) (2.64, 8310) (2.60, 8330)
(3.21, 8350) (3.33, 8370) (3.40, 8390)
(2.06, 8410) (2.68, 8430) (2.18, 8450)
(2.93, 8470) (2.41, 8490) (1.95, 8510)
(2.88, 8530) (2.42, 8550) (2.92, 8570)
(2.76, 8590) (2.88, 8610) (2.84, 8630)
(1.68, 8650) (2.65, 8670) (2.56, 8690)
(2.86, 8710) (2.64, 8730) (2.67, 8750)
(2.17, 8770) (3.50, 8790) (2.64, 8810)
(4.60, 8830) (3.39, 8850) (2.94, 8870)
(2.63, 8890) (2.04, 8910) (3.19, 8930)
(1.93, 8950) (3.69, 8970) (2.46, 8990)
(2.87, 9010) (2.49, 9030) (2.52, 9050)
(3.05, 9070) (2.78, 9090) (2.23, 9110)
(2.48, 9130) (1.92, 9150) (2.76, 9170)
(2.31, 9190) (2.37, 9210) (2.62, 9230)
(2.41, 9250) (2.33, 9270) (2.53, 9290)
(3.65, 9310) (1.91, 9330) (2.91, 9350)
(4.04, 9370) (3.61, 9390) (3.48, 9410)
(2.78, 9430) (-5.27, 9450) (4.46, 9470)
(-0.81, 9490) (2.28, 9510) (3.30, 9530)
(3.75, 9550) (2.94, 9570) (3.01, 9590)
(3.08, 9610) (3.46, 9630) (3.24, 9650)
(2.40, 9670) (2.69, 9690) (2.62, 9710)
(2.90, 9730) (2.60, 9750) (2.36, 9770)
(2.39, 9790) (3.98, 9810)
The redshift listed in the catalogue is 1.214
